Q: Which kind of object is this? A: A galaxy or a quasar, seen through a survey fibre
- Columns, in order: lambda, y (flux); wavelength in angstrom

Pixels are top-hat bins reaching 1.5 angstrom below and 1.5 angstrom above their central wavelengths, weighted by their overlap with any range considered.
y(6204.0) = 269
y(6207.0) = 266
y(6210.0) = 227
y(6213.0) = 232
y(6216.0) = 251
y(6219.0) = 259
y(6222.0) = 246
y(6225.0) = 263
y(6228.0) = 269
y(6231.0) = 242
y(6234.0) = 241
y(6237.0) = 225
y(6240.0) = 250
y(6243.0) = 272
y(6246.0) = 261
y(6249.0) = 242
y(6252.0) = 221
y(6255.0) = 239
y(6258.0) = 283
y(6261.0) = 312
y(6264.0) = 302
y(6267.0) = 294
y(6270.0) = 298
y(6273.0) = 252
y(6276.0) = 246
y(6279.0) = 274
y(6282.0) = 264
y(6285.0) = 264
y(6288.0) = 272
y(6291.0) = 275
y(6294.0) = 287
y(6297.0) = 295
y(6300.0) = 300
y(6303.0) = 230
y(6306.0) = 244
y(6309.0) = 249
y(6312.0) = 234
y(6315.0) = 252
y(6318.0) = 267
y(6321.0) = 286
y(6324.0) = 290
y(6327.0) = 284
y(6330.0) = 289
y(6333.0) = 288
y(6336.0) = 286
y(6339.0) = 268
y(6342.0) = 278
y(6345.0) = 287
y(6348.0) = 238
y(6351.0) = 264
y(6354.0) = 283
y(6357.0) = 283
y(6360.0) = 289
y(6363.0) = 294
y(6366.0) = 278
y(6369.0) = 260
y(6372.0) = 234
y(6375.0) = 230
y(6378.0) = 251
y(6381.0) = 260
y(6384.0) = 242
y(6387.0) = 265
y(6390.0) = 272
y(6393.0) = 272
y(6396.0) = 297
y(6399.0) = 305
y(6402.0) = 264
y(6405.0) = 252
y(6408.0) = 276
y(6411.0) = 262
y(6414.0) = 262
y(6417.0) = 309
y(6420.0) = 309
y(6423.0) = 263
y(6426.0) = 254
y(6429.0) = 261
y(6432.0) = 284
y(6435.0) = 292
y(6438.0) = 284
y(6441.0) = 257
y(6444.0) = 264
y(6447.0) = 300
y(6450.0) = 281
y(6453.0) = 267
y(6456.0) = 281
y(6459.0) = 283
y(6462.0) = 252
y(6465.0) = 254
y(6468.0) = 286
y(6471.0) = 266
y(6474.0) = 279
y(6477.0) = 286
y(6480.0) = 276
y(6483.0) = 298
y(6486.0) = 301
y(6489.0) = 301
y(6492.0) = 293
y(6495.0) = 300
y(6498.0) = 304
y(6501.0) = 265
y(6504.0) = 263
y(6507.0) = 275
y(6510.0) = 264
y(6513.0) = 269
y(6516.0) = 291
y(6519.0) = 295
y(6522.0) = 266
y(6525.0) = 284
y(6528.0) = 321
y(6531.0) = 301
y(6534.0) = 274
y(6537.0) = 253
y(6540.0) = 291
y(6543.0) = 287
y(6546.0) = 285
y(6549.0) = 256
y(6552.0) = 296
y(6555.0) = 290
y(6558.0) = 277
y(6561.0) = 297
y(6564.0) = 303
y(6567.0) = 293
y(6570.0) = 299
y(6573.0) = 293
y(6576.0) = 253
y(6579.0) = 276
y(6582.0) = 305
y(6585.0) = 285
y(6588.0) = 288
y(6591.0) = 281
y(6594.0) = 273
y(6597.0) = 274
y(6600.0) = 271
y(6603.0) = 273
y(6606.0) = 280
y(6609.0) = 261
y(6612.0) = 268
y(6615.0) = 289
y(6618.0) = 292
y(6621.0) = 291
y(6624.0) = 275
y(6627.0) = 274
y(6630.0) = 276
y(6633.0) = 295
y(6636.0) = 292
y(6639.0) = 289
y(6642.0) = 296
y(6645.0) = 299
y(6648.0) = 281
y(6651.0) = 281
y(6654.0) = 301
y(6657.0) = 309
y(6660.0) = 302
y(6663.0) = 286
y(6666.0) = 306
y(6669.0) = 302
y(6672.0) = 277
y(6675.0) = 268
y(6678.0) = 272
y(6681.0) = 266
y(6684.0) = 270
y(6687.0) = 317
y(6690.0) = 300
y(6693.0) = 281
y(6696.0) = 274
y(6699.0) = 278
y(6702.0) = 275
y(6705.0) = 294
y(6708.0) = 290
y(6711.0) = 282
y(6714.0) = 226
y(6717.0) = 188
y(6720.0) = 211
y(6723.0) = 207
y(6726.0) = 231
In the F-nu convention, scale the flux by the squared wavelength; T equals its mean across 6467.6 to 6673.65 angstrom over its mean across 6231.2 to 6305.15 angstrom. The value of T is 1.18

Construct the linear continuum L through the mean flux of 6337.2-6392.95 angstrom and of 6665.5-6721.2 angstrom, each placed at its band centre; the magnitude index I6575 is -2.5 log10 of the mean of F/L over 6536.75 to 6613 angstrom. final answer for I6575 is -0.05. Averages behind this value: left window 266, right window 272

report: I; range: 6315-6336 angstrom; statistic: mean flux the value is 282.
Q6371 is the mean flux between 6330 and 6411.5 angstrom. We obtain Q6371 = 270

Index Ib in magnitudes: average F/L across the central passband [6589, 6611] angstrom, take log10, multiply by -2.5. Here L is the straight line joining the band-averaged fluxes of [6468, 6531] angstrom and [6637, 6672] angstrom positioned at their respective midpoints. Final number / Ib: 0.07 mag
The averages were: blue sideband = 285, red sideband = 295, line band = 274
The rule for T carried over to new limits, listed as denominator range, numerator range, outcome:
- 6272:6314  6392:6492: 1.11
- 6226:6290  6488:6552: 1.17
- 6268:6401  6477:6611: 1.12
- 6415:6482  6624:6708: 1.11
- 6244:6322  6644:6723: 1.17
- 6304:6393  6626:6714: 1.18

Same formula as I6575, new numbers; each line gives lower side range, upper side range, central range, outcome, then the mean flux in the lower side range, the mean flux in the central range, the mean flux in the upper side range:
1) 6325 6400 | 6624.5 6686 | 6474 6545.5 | -0.02 mag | 272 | 285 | 287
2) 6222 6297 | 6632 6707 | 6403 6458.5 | 0.00 mag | 265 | 275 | 288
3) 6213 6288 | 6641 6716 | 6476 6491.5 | -0.07 mag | 261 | 293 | 285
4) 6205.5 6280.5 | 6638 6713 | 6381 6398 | -0.01 mag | 259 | 270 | 287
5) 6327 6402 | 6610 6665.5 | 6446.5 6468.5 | 0.01 mag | 271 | 274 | 289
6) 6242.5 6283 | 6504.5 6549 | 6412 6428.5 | -0.01 mag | 269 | 278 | 281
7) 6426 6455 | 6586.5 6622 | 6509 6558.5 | -0.02 mag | 276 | 283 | 278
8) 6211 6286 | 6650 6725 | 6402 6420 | -0.04 mag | 260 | 275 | 274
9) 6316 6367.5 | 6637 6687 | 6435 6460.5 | 0.02 mag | 279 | 278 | 289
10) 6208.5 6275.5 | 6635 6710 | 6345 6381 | 0.01 mag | 258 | 265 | 288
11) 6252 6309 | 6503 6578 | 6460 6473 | 0.06 mag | 272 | 266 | 283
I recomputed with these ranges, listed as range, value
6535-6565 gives 283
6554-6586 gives 288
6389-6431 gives 276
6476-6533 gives 287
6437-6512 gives 279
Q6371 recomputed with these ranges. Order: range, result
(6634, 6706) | 288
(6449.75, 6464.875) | 270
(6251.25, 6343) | 272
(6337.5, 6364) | 276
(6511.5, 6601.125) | 284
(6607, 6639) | 282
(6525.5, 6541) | 288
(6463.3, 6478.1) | 274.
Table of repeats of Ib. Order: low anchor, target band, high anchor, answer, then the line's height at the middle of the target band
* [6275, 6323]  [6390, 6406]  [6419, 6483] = -0.025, 272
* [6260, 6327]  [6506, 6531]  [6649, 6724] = -0.041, 274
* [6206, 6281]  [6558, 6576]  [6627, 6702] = -0.041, 281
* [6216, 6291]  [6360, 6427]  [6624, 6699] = 0.007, 271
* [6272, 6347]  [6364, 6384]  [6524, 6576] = 0.092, 275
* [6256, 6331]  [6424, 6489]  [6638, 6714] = 0.008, 279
